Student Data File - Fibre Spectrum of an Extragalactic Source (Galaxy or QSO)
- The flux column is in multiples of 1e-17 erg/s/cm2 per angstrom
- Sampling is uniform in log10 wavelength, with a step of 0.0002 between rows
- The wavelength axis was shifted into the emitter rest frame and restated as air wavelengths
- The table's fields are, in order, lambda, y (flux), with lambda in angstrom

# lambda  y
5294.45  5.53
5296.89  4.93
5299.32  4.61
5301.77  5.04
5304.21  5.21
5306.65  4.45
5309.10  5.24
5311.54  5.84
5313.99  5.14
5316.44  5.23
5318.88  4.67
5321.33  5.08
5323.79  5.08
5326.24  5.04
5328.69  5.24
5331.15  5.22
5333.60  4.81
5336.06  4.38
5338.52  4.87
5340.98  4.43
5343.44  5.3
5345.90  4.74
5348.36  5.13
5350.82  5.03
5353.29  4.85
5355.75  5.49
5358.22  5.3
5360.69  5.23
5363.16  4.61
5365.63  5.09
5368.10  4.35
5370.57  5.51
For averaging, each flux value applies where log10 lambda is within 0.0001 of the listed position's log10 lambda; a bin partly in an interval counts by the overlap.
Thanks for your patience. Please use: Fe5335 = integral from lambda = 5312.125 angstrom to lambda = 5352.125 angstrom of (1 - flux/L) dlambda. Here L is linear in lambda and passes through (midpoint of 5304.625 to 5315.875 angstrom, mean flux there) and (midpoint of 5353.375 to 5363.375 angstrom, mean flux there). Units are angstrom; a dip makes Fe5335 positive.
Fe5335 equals 1.5 angstrom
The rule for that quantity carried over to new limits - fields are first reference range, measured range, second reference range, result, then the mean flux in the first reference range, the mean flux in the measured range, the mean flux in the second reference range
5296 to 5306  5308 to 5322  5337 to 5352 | -0.8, 4.92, 5.21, 4.91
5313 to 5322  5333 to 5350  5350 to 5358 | 1.0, 5.03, 4.81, 5.15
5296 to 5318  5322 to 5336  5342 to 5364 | 0.2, 5.07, 5.02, 5.08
